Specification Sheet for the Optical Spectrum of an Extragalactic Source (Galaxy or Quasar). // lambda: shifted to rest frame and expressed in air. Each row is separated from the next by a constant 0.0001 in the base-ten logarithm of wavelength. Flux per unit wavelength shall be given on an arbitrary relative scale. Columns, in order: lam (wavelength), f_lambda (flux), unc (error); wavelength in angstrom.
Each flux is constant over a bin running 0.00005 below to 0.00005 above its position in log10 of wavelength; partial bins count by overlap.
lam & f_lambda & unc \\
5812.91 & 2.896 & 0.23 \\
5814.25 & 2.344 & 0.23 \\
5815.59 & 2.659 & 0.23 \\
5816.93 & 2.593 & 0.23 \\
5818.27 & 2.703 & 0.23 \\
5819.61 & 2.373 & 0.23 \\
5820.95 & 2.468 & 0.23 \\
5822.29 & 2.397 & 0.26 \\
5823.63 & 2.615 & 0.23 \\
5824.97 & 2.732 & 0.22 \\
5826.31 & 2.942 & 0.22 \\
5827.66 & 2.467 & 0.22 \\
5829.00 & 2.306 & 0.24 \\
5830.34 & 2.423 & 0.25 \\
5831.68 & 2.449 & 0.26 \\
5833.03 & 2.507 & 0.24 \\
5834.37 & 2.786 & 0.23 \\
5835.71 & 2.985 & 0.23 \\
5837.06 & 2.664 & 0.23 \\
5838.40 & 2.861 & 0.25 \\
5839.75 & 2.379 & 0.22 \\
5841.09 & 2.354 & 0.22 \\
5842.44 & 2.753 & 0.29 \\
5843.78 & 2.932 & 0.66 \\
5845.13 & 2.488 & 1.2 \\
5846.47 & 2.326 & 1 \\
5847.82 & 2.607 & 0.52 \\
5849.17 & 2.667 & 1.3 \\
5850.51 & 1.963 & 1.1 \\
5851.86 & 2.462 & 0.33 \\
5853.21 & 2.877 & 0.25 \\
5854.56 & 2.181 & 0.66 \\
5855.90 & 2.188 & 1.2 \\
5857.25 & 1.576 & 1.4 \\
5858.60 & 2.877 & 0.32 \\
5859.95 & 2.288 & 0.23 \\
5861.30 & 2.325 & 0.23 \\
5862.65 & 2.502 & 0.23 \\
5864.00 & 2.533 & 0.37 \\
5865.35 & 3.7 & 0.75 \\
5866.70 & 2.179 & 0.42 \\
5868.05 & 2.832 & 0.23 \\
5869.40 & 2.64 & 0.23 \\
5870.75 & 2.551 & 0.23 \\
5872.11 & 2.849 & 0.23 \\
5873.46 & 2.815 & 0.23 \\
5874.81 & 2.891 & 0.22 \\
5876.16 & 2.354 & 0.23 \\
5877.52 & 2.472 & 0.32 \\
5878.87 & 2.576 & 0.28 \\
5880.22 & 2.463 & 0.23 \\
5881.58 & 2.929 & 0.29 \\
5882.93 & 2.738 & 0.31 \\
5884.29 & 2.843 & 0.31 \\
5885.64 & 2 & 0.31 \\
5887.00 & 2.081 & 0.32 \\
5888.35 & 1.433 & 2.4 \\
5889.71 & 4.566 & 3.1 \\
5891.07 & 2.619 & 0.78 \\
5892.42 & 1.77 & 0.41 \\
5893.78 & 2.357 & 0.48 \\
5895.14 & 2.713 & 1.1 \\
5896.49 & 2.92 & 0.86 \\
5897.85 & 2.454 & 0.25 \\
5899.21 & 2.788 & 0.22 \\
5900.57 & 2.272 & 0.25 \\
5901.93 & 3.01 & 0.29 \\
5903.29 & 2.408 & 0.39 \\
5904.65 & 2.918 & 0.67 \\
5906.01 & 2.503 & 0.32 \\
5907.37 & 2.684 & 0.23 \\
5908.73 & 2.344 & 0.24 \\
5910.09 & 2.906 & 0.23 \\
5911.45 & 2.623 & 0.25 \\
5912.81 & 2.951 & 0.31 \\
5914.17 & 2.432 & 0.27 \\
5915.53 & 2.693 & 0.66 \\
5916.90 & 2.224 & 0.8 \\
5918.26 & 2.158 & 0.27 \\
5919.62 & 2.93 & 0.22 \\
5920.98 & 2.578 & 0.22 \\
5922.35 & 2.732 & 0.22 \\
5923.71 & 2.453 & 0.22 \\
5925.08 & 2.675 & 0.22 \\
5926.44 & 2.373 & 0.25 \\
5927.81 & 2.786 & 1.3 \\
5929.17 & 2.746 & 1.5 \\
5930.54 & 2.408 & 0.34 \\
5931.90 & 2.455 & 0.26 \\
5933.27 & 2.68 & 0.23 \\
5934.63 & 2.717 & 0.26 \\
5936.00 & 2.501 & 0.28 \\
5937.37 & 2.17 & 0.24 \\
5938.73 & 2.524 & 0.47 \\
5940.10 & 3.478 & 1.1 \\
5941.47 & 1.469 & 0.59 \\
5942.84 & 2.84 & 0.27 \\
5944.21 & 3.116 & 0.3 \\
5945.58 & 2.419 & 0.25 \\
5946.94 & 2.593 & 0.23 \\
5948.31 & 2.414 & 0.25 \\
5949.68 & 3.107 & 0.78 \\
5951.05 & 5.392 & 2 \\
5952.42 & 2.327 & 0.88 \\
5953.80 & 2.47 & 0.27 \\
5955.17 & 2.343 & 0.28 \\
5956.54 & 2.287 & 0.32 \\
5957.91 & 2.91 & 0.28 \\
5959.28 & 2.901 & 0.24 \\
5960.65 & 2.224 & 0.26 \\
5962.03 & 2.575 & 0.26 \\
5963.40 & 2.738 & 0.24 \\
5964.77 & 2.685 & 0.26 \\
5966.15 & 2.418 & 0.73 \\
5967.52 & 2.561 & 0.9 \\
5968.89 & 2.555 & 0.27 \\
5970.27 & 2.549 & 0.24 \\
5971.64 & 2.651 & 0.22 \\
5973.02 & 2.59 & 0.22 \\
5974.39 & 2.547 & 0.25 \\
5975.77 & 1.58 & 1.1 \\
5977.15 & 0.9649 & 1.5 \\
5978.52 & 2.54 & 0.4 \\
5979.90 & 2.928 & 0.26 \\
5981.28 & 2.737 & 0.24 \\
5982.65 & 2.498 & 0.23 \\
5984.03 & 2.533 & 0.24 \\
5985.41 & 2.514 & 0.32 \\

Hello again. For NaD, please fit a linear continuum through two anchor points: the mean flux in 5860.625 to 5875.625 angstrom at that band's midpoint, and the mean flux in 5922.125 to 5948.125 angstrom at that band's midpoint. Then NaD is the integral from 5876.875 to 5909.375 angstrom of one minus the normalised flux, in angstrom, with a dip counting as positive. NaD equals 1.0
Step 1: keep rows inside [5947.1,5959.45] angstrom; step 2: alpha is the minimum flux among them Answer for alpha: 2.287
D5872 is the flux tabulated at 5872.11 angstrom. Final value 2.849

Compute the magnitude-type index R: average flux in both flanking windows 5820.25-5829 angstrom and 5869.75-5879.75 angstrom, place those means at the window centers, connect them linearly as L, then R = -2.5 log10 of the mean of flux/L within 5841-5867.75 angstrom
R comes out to 0.050 mag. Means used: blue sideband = 2.58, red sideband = 2.64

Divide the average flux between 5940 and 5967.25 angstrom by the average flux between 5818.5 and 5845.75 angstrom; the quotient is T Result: 1.05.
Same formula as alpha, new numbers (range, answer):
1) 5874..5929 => 1.433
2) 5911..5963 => 1.469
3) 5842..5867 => 1.576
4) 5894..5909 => 2.272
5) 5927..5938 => 2.17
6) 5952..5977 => 1.58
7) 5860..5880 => 2.179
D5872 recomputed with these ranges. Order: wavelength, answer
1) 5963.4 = 2.738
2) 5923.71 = 2.453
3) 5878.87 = 2.576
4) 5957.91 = 2.91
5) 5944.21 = 3.116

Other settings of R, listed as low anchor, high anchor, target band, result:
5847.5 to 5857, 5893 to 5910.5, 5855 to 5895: -0.03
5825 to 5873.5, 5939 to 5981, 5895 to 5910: -0.03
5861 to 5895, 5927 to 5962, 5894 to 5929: 0.01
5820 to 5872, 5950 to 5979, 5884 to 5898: 0.02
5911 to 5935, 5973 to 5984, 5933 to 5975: -0.11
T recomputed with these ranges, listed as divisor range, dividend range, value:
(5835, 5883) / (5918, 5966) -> 1.03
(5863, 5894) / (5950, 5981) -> 0.99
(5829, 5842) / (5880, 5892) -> 1.01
